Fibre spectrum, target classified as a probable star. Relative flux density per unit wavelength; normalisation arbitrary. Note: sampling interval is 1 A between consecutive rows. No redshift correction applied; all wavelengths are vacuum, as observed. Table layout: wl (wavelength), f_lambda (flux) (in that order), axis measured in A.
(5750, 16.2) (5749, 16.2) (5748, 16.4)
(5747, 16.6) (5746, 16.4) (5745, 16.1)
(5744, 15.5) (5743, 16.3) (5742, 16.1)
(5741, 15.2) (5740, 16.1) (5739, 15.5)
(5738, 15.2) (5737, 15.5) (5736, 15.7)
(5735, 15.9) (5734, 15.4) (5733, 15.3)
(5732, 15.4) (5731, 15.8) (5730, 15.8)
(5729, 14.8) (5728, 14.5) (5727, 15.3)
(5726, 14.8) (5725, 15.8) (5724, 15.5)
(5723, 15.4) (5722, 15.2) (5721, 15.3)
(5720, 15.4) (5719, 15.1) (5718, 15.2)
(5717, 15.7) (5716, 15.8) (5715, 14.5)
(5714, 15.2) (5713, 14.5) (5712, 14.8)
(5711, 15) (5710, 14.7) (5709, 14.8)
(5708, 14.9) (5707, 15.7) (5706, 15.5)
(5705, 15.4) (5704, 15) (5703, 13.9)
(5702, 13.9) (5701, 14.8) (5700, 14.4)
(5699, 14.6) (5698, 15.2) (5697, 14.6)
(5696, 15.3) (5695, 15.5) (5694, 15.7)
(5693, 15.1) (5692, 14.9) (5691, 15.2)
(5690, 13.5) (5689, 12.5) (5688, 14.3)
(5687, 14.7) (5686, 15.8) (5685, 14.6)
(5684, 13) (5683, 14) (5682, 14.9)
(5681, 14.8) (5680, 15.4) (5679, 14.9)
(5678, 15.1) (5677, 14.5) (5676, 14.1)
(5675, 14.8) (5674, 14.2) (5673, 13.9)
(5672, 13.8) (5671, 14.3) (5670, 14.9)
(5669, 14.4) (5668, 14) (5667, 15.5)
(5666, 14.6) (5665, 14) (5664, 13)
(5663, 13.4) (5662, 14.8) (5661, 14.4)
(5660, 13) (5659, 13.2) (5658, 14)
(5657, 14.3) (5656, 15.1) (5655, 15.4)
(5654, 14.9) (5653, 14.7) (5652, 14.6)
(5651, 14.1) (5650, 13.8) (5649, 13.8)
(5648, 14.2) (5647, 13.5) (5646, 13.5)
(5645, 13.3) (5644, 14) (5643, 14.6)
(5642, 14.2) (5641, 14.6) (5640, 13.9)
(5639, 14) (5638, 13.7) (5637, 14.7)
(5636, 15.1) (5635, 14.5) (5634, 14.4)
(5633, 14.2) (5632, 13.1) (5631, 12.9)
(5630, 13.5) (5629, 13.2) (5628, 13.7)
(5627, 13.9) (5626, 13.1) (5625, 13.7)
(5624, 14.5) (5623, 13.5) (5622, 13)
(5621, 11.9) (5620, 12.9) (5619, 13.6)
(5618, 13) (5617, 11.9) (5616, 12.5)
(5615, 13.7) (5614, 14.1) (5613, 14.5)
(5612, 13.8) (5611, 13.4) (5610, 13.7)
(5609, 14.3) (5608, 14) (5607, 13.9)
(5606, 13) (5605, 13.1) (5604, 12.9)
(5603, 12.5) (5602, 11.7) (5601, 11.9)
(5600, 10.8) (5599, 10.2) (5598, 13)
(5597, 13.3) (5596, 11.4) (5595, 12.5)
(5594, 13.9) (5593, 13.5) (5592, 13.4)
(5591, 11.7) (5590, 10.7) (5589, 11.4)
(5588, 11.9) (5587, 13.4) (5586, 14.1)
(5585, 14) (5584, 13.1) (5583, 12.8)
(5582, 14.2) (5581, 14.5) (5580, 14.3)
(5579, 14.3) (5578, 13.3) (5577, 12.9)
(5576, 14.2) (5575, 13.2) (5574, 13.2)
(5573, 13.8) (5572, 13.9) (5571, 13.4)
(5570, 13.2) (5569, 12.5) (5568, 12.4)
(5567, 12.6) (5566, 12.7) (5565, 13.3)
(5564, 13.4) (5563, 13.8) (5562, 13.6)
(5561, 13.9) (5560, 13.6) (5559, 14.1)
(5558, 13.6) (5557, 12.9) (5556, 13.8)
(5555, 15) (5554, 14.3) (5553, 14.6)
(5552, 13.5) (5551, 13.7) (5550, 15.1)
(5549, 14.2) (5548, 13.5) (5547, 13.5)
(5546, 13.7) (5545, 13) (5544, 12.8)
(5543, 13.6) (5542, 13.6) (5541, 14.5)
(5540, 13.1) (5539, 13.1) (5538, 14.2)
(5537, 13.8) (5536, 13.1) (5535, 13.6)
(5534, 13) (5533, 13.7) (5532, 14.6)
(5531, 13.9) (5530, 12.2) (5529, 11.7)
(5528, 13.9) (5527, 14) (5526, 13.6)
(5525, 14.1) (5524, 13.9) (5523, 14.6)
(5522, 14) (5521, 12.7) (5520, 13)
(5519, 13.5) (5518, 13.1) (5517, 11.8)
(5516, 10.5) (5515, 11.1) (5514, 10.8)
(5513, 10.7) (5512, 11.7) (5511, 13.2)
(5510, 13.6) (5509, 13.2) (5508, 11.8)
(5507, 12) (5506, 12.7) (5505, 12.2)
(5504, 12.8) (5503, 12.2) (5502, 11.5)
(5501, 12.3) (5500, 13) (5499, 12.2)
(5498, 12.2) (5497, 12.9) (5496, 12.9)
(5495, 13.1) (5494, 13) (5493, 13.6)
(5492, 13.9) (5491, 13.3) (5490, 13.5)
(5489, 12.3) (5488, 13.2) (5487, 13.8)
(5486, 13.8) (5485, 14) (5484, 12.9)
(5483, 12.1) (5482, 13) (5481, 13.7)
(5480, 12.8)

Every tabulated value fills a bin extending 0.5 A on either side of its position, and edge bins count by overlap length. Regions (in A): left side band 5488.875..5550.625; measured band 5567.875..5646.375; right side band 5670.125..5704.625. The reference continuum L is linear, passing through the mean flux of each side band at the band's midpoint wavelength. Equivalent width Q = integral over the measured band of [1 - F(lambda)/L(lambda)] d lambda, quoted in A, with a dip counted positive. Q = 3.0 A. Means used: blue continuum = 13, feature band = 13.3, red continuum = 14.6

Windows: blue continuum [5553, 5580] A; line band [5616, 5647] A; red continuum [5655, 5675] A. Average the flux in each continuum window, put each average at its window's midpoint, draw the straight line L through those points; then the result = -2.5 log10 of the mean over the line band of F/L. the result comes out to 0.03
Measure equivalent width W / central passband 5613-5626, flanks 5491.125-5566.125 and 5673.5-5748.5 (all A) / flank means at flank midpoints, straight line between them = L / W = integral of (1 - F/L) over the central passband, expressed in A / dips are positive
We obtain 0.8 A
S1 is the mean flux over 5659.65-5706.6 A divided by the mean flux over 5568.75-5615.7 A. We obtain 1.11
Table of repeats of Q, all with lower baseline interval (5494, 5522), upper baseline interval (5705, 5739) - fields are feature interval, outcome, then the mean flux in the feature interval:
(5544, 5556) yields -0.9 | 13.9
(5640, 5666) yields 0.4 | 14.1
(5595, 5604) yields 1.1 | 11.9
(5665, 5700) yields 0.3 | 14.6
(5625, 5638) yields 0.2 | 13.8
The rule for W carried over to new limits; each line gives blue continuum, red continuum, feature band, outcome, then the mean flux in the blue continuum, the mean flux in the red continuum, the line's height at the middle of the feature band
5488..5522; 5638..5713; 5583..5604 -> 1.7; 12.5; 14.5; 13.5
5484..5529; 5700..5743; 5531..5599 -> 0.4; 12.8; 15.2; 13.5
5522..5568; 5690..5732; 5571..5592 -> 1.0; 13.6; 15.1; 14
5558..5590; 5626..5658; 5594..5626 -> 1.8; 13.3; 14.1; 13.7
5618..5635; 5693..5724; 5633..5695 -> -0.7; 13.5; 15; 14.2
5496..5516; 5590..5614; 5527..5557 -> -2.9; 12.2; 12.9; 12.4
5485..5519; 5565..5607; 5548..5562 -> -1.3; 12.6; 12.9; 12.8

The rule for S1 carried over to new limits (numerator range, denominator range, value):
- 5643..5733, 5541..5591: 1.09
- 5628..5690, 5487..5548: 1.09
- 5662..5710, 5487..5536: 1.13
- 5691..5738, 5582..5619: 1.17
